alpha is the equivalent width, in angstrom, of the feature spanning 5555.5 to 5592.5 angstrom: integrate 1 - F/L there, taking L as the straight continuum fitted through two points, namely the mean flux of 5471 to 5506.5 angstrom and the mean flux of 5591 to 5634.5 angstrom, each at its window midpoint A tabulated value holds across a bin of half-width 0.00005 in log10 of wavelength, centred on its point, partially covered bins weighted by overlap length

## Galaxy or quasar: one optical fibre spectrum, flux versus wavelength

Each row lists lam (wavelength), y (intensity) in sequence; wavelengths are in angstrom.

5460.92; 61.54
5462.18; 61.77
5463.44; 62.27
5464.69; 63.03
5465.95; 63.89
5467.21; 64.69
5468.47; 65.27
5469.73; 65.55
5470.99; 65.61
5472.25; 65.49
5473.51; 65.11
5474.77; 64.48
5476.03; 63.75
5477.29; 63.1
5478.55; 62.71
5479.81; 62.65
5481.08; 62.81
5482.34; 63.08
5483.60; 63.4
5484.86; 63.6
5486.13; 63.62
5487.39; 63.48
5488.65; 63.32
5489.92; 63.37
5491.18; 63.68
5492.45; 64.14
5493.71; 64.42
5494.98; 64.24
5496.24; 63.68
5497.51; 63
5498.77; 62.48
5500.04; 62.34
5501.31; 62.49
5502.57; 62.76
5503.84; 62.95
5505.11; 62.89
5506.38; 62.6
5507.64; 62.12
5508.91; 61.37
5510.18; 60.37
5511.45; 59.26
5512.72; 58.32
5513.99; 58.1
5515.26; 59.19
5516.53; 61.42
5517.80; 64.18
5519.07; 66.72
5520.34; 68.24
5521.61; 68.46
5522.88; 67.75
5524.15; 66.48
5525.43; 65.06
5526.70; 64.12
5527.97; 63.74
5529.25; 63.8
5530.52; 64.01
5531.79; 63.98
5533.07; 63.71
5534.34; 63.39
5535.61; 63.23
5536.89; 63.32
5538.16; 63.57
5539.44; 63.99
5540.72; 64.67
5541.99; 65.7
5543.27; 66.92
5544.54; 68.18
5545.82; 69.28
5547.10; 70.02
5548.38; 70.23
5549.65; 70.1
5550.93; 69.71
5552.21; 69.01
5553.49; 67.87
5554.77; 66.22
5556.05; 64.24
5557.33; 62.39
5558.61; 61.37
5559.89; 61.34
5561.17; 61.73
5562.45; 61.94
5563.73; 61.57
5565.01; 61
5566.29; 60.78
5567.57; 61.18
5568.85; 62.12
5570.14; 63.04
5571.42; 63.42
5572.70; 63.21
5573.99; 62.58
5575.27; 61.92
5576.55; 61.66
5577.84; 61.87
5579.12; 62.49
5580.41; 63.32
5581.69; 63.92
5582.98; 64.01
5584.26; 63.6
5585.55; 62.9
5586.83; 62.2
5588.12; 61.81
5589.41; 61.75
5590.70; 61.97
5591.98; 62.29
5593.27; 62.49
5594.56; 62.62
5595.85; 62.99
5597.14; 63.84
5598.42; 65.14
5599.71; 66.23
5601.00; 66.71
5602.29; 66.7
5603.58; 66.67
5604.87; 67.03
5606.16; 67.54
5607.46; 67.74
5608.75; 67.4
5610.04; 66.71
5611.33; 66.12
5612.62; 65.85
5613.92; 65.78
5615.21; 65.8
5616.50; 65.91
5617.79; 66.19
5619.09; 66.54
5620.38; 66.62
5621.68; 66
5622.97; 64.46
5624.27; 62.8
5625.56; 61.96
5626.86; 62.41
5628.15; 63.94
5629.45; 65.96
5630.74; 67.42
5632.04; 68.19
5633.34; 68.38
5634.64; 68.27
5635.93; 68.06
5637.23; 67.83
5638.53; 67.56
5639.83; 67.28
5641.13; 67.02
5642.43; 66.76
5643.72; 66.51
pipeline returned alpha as 1.5 angstrom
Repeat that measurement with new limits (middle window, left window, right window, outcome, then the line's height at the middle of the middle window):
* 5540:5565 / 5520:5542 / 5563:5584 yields -0.9 angstrom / 63.6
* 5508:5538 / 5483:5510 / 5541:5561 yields 0.7 angstrom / 64.8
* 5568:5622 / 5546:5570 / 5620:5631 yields 0.1 angstrom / 64.6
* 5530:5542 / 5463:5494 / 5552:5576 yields -0.1 angstrom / 63.2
